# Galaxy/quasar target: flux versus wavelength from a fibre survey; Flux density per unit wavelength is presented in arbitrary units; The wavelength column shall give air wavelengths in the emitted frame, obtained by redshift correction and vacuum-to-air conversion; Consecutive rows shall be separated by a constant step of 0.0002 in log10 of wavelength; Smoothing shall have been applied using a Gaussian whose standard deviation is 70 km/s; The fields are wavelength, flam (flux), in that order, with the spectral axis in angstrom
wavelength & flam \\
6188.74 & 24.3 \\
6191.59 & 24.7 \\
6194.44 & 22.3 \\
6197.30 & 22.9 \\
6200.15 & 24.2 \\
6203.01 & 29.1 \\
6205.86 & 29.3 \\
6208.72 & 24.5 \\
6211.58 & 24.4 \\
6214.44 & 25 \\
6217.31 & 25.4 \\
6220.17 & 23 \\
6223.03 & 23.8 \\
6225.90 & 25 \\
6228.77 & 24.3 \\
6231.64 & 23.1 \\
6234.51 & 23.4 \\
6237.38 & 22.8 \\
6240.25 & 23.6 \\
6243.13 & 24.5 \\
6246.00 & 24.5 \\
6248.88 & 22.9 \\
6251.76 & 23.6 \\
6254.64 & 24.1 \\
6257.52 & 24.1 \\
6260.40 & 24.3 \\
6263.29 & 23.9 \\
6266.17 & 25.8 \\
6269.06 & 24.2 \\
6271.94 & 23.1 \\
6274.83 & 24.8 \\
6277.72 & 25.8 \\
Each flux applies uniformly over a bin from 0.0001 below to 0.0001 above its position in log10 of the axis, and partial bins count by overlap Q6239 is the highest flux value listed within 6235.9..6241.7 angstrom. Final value 23.6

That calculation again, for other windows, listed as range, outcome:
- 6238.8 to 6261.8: 24.5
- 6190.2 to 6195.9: 24.7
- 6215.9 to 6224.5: 25.4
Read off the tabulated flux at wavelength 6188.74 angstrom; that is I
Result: 24.3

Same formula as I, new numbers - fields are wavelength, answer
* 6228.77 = 24.3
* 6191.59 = 24.7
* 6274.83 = 24.8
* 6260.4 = 24.3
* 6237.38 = 22.8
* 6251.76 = 23.6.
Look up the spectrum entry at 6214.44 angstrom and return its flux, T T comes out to 25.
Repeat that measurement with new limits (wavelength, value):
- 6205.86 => 29.3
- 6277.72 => 25.8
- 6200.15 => 24.2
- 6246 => 24.5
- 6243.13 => 24.5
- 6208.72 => 24.5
